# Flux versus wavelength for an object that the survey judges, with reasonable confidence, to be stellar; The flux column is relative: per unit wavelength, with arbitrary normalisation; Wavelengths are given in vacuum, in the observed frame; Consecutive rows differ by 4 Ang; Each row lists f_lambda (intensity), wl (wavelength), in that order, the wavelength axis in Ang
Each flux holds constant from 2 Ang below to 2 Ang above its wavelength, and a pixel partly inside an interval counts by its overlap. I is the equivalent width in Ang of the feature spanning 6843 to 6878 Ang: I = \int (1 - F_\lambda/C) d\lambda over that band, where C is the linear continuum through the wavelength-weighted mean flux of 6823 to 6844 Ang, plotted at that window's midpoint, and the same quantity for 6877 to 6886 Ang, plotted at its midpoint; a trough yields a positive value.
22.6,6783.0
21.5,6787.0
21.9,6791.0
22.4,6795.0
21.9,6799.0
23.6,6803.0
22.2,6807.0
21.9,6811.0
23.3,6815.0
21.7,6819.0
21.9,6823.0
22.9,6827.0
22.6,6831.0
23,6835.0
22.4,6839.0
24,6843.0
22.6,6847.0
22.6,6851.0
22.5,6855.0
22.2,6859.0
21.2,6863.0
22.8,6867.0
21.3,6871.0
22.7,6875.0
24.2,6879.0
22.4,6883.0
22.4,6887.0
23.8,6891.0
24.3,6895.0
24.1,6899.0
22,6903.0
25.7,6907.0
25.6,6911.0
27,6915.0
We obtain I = 1.0 Ang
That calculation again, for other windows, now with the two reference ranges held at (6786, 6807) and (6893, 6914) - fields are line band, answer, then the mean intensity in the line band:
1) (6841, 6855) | 0.2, 23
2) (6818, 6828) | 0.3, 22.1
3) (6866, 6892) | 1.3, 22.8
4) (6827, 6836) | 0.1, 22.8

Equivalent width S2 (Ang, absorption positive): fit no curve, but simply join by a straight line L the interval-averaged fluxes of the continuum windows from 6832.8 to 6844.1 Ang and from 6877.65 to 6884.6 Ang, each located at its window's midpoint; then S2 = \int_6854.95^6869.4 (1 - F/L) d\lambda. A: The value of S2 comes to 0.66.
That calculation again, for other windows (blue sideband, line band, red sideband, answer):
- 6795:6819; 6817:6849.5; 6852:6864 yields -0.52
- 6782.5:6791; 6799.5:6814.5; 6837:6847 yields -0.15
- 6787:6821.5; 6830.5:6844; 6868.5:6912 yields -0.14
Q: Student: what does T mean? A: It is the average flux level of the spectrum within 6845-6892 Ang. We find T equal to 22.5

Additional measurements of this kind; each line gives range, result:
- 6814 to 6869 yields 22.5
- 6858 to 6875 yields 22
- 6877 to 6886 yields 23.2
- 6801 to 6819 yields 22.6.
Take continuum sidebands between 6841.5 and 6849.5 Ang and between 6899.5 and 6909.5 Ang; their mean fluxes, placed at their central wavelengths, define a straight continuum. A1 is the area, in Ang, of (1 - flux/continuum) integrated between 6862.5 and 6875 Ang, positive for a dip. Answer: 0.8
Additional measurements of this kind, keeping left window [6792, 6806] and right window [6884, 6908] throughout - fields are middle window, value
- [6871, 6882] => 0.2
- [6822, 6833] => 0.2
